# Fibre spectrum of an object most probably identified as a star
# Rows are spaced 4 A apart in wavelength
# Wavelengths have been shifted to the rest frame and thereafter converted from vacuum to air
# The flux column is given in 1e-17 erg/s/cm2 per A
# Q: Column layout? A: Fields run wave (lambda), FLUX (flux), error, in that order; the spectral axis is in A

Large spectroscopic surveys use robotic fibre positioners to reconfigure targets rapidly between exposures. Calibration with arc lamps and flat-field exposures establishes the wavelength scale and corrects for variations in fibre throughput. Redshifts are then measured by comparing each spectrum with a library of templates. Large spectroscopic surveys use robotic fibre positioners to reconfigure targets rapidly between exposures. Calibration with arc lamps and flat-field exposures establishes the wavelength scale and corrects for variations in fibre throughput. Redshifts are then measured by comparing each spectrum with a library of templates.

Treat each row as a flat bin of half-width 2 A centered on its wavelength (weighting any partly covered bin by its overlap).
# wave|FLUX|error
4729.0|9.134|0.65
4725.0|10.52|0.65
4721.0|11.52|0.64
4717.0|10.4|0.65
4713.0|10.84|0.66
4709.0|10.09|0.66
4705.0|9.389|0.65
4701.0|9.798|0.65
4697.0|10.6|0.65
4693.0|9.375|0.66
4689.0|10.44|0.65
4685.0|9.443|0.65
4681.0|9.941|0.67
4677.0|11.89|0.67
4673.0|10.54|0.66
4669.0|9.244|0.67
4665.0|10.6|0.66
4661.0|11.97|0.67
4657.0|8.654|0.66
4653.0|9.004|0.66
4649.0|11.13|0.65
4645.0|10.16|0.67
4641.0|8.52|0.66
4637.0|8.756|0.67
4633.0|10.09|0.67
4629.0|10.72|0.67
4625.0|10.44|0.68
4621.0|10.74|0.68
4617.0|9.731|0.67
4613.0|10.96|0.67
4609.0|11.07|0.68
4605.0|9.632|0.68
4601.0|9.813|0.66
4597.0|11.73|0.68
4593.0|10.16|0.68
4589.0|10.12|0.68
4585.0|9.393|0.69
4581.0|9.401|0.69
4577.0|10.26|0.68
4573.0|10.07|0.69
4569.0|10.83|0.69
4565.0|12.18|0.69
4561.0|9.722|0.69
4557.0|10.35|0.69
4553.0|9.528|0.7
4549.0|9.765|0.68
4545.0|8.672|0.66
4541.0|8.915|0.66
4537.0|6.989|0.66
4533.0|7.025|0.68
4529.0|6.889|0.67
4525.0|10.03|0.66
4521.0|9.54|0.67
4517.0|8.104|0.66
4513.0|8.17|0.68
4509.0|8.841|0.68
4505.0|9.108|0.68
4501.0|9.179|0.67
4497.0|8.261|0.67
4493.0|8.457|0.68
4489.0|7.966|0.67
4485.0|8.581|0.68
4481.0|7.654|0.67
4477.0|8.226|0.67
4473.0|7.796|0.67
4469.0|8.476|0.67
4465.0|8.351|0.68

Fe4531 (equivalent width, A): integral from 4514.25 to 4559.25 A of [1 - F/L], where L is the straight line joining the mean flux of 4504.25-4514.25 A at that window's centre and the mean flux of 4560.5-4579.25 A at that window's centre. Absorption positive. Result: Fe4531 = 4.2 A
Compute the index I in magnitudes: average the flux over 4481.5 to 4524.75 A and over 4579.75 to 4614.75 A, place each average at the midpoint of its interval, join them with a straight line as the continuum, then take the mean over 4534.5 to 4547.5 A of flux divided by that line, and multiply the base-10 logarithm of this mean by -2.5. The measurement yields 0.136 mag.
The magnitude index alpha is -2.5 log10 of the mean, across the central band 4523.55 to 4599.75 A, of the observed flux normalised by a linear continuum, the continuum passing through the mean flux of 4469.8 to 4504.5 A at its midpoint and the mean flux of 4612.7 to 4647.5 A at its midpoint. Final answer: -0.044 mag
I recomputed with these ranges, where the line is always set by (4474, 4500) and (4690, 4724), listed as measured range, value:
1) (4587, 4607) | -0.12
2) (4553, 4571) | -0.19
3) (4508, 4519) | 0.02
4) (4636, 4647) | 0.05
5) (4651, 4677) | -0.03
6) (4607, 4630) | -0.13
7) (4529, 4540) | 0.21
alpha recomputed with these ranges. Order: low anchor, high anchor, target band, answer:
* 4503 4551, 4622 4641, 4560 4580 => -0.17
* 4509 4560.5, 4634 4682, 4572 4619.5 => -0.09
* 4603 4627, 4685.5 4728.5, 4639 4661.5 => 0.06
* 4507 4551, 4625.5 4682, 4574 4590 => -0.07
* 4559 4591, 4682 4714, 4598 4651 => 0.00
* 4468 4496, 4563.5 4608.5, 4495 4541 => 0.06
